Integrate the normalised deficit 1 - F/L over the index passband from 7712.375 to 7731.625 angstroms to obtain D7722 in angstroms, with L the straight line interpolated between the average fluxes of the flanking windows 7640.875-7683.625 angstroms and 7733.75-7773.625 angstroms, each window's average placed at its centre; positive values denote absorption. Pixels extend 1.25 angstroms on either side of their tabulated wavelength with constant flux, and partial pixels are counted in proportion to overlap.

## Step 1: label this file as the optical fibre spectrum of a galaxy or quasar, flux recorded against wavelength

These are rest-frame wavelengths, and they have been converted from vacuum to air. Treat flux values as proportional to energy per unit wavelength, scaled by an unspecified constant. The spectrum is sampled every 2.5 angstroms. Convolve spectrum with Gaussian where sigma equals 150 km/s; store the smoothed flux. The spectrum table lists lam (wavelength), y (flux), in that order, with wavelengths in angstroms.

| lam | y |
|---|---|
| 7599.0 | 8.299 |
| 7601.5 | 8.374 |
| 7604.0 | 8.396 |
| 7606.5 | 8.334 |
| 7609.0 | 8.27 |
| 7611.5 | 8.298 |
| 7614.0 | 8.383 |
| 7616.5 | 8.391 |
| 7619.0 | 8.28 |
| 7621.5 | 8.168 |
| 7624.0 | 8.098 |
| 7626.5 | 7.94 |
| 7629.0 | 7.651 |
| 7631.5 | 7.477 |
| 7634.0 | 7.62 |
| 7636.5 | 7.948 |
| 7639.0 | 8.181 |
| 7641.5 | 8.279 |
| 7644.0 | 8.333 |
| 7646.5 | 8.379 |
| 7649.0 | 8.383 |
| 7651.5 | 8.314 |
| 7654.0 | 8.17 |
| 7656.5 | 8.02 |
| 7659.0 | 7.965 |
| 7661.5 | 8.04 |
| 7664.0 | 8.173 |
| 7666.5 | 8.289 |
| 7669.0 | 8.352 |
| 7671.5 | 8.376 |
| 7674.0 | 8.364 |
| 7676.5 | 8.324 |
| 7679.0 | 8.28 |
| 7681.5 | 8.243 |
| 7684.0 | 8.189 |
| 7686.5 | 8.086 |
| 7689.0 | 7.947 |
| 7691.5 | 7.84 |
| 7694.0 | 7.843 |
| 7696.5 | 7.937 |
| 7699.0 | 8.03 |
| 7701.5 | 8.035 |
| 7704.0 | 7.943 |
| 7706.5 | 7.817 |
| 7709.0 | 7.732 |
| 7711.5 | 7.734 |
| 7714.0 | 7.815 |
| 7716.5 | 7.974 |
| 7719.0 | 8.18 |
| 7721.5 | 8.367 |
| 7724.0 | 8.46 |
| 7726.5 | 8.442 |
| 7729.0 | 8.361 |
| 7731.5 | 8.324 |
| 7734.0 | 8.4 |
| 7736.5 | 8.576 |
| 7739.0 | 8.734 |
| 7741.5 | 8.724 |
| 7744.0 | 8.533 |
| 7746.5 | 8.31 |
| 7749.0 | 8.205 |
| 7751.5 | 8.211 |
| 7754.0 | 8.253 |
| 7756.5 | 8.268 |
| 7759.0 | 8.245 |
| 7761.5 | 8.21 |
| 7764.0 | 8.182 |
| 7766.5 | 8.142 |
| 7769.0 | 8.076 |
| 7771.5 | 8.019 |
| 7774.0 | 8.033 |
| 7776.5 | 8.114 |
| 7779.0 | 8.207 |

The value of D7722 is 0.1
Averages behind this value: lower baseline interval 8.25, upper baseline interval 8.31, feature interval 8.23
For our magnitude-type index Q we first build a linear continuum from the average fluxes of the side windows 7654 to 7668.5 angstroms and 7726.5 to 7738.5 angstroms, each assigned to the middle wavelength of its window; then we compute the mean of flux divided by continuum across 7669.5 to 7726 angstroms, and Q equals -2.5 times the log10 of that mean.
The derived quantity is 0.03 mag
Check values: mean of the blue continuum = 8.12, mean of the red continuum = 8.44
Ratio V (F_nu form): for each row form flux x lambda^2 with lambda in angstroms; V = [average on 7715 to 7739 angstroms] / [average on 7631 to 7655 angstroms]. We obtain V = 1.05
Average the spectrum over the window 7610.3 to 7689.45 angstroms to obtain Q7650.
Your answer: 8.16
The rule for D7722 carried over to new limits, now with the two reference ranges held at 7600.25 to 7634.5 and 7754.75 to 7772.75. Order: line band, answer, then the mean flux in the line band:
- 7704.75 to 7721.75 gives 0.5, 7.92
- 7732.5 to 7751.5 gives -0.7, 8.48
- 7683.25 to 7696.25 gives 0.3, 7.97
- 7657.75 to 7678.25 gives -0.2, 8.24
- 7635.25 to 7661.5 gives -0.2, 8.19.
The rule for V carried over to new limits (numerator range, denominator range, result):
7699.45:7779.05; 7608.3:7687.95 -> 1.03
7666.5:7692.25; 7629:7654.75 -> 1.03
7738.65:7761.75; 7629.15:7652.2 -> 1.07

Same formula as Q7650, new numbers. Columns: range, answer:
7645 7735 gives 8.14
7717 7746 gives 8.45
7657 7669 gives 8.14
